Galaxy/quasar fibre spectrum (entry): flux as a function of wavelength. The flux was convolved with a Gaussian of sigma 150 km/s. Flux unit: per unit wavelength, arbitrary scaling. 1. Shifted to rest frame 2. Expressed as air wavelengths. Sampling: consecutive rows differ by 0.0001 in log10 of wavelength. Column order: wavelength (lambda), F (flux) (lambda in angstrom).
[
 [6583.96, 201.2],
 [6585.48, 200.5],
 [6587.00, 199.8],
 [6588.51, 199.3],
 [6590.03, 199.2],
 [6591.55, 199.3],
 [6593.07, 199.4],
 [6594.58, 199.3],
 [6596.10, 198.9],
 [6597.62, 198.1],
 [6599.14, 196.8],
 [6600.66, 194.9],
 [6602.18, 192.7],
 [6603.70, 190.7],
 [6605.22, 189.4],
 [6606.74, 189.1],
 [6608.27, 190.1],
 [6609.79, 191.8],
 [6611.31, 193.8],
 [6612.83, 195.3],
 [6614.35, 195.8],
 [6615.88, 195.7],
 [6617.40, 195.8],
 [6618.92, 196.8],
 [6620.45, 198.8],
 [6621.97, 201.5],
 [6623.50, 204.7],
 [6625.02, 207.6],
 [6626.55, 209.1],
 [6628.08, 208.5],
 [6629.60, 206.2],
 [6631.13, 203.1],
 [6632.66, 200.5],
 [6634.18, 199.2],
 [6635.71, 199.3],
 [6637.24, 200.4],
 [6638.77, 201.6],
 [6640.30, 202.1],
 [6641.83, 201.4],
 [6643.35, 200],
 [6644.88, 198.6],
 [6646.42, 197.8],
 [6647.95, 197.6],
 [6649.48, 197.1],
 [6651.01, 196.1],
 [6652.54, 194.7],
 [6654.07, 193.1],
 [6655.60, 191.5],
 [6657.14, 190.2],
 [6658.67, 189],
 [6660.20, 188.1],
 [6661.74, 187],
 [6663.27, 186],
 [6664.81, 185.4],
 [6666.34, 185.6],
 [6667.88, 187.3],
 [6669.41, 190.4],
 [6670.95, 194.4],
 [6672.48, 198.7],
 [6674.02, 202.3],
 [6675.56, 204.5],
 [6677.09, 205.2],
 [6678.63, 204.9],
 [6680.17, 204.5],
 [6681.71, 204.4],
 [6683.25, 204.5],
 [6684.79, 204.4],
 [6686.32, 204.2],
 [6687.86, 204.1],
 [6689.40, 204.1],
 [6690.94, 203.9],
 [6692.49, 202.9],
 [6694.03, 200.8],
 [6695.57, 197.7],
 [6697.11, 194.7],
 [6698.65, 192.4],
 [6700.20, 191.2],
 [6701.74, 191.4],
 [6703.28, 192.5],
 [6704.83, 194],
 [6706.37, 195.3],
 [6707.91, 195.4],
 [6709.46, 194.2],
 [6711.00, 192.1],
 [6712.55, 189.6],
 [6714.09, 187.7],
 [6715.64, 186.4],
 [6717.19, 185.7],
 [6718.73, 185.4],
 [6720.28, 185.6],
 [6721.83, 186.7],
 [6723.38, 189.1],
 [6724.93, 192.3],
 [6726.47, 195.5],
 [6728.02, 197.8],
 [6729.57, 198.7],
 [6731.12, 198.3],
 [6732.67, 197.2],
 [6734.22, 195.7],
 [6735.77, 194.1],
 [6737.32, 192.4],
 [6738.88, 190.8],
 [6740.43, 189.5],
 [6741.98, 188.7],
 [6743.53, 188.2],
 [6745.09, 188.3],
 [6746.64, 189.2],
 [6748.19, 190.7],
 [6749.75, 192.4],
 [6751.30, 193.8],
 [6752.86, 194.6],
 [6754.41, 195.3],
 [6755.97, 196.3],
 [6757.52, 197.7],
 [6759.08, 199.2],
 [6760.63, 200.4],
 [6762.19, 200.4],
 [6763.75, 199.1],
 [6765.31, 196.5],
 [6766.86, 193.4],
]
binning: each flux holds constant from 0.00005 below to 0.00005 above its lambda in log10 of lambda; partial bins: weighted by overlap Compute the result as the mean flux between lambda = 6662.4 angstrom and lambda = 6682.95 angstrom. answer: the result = 197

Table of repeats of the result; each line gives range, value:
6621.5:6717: 197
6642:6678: 194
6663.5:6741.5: 195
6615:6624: 199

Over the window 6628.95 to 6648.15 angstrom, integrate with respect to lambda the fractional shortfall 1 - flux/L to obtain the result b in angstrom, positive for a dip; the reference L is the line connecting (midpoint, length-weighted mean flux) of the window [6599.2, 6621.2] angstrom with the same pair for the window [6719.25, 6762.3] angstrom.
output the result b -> -0.7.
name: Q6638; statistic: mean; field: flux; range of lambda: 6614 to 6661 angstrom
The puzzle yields 199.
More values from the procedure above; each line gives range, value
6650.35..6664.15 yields 191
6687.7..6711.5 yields 197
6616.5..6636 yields 202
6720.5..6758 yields 193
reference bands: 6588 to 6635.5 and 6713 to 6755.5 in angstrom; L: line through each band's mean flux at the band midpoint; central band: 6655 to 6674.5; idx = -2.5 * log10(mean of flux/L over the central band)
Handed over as 0.03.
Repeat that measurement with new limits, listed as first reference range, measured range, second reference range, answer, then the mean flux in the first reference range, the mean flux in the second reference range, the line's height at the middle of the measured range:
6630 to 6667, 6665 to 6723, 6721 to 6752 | -0.01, 195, 192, 194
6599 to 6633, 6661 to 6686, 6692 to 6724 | -0.02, 198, 192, 194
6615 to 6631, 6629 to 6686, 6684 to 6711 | 0.02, 202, 198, 200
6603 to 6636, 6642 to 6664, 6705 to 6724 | 0.01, 198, 190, 195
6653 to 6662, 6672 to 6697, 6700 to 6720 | -0.07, 190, 191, 190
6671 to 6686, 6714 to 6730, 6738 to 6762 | 0.04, 203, 193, 197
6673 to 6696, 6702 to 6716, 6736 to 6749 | 0.03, 203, 190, 198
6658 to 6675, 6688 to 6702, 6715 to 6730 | -0.04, 191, 190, 190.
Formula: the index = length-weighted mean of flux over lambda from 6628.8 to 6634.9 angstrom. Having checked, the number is 203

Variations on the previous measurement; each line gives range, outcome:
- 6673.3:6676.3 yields 203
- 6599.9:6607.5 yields 191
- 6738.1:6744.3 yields 189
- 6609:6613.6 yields 194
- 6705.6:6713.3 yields 193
